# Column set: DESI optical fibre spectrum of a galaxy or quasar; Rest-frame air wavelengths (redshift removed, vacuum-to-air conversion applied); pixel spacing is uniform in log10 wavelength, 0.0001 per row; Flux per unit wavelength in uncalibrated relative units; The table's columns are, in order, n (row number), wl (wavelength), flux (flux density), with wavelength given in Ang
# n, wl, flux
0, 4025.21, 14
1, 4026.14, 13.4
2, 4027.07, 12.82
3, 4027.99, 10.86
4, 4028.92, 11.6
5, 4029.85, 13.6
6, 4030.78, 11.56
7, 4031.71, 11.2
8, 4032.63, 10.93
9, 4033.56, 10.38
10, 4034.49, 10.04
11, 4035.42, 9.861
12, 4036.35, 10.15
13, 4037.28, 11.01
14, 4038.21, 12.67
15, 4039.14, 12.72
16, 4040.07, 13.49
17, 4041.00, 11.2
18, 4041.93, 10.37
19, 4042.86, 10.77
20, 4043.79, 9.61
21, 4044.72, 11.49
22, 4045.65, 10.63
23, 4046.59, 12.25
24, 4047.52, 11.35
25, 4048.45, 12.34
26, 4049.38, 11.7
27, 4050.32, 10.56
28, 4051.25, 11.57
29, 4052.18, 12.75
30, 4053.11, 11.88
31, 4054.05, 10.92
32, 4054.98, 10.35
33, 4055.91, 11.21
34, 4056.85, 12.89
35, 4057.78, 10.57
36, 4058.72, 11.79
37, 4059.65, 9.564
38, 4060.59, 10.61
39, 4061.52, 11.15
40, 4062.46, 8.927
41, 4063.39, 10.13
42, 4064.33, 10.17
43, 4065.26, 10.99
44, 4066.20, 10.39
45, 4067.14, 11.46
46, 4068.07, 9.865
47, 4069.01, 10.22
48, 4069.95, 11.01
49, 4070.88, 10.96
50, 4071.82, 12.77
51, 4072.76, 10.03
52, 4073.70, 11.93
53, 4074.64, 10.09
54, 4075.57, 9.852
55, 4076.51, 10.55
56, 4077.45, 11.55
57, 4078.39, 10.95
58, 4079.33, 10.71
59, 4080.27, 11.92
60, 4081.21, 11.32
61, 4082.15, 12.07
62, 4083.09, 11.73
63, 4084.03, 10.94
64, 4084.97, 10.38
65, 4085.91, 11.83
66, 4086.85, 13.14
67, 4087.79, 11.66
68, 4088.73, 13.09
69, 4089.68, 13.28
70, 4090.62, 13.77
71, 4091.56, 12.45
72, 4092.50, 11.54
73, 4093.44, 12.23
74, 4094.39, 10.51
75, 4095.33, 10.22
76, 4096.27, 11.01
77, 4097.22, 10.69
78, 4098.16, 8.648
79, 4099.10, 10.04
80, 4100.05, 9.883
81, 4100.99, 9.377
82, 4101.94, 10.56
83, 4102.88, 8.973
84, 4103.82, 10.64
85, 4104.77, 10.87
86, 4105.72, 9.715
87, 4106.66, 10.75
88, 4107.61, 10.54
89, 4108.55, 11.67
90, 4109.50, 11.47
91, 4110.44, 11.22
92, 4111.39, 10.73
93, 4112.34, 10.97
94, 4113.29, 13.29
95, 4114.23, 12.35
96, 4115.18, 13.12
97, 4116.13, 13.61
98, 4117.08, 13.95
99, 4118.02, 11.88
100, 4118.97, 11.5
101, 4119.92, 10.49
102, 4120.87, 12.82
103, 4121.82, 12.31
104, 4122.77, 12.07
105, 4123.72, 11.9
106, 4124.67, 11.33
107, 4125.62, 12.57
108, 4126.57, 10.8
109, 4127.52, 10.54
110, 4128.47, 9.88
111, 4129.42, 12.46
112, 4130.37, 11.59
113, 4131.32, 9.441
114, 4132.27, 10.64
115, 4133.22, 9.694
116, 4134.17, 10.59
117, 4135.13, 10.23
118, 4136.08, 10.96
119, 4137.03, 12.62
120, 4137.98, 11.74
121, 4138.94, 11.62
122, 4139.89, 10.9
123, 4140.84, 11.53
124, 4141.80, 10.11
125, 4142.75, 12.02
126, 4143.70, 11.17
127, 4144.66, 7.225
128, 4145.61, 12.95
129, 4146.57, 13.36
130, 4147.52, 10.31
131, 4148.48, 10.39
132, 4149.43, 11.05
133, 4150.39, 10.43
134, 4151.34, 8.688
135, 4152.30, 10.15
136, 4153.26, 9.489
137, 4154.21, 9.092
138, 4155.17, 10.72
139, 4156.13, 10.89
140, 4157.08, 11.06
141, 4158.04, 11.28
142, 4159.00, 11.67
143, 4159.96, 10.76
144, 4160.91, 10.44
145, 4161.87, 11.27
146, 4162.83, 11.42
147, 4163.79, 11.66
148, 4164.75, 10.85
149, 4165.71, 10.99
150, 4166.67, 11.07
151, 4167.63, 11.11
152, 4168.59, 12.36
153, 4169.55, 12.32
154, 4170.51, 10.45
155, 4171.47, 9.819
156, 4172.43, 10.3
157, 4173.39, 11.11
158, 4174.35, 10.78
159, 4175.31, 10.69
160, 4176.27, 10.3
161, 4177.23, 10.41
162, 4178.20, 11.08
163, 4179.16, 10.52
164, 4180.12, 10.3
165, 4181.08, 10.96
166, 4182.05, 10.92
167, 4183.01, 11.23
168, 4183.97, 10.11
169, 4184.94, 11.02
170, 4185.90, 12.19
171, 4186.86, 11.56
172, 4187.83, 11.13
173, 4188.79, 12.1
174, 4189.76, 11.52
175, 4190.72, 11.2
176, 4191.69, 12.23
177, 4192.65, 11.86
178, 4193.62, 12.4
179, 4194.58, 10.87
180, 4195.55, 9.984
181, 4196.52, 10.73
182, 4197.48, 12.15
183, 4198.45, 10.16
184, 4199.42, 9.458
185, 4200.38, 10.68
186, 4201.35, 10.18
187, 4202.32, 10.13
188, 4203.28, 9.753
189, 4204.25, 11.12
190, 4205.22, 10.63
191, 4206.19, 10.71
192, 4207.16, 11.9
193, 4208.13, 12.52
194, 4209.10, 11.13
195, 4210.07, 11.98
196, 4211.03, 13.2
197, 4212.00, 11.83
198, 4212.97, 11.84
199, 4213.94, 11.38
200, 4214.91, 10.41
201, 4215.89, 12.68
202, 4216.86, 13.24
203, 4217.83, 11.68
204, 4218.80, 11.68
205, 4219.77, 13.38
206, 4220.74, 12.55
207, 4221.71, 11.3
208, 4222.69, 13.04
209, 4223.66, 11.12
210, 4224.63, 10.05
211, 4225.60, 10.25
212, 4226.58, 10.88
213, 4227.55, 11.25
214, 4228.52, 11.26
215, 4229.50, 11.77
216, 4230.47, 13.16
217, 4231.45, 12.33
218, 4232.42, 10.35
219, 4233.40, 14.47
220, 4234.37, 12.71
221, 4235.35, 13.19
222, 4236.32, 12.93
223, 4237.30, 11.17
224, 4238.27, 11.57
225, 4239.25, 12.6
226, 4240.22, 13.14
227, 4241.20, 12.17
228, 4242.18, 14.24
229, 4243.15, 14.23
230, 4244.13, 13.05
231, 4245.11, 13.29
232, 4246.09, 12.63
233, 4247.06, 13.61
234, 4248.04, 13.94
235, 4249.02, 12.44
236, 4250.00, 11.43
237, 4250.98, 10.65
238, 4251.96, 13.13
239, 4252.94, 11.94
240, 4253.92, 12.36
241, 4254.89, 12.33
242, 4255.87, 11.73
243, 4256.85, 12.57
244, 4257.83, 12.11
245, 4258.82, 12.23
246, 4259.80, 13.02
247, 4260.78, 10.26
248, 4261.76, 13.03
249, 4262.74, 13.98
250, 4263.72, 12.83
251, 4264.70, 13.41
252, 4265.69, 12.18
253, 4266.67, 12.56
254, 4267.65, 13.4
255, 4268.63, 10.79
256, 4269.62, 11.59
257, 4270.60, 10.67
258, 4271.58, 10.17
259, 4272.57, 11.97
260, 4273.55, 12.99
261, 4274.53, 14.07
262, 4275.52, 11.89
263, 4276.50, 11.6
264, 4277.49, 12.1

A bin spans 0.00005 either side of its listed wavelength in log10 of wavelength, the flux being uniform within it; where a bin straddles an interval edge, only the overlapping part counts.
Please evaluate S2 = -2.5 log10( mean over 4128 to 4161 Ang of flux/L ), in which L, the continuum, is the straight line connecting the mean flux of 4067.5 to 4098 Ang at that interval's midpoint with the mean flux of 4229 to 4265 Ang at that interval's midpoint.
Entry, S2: 0.10 mag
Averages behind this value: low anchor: 11.4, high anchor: 12.6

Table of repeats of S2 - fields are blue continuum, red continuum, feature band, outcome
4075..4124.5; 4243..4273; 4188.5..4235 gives 0.05 mag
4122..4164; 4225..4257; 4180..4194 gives 0.02 mag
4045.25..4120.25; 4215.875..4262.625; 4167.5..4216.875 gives 0.08 mag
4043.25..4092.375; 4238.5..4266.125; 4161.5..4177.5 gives 0.10 mag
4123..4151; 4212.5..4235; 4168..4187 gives 0.05 mag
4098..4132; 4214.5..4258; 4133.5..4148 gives 0.03 mag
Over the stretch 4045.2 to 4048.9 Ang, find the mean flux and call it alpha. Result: 11.6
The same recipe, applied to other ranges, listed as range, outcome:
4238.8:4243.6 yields 13.3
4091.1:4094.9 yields 11.7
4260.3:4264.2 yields 12.5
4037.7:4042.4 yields 12.1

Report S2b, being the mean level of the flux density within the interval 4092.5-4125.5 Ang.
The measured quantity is 11.2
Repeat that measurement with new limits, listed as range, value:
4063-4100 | 11.2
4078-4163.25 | 11.2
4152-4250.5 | 11.5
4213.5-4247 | 12.2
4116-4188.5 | 11.1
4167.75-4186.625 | 10.9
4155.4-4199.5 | 11.1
